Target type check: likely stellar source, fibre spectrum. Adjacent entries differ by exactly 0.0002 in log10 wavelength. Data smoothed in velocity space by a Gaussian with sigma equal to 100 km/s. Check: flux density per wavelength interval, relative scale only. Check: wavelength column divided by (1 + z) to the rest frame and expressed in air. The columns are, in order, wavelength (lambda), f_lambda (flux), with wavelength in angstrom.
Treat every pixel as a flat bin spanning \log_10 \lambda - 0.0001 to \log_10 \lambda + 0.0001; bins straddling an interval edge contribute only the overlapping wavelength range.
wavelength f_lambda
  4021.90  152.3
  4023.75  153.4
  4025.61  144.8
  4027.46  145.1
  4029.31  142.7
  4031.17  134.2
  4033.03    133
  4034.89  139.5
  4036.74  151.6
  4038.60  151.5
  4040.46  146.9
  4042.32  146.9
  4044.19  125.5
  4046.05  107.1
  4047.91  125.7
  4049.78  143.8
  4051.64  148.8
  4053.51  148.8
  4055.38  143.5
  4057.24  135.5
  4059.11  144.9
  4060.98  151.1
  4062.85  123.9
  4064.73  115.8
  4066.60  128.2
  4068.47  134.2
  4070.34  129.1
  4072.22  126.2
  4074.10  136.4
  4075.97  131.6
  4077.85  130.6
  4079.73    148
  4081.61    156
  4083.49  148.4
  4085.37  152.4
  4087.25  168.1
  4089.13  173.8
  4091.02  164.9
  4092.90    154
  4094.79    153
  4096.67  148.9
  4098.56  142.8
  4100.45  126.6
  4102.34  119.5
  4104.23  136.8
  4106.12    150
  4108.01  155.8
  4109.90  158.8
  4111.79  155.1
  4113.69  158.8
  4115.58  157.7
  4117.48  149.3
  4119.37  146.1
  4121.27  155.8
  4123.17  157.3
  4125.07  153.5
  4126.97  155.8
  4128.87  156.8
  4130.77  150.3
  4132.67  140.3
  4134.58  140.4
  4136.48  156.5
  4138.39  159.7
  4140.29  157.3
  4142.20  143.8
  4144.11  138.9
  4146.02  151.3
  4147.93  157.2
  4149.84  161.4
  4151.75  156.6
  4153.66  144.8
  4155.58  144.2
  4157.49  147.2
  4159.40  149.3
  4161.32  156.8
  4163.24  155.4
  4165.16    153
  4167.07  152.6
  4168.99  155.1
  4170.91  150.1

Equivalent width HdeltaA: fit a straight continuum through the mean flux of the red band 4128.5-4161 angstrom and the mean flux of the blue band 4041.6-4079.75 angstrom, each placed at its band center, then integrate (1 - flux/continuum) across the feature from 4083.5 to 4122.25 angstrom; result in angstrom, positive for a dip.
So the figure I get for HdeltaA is -2.48 angstrom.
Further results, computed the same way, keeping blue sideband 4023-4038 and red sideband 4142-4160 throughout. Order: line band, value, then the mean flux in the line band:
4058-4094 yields 0.64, 143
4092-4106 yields 0.58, 141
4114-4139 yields -0.66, 152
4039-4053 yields 0.77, 136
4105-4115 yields -0.54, 156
